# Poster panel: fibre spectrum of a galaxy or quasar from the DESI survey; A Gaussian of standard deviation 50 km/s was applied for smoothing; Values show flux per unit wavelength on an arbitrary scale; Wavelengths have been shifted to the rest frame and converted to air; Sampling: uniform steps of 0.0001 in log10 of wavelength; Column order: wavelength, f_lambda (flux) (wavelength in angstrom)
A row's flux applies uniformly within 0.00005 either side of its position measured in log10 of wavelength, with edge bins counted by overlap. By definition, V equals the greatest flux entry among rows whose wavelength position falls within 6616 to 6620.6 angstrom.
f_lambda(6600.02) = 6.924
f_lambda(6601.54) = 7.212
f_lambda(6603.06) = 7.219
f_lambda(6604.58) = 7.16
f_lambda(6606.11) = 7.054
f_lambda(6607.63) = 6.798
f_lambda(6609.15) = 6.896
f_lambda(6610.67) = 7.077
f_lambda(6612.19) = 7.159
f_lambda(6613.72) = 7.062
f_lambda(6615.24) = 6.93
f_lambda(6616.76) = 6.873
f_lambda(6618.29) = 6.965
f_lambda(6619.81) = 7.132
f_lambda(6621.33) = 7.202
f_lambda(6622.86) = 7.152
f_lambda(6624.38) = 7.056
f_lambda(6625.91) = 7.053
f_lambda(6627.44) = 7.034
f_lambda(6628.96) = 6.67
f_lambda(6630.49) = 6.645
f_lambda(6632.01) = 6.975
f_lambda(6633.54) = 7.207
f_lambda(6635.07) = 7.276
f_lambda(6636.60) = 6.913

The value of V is 7.132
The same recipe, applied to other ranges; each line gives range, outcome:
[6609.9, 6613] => 7.159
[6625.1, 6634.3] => 7.207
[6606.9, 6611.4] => 7.077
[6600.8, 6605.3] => 7.219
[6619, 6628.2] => 7.202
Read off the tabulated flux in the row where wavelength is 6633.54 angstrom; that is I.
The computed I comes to 7.207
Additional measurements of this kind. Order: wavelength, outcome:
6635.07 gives 7.276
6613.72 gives 7.062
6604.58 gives 7.16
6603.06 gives 7.219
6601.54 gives 7.212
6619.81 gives 7.132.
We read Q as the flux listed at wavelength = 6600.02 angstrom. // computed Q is 6.924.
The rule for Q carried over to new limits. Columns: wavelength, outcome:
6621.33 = 7.202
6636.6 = 6.913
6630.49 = 6.645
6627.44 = 7.034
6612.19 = 7.159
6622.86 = 7.152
